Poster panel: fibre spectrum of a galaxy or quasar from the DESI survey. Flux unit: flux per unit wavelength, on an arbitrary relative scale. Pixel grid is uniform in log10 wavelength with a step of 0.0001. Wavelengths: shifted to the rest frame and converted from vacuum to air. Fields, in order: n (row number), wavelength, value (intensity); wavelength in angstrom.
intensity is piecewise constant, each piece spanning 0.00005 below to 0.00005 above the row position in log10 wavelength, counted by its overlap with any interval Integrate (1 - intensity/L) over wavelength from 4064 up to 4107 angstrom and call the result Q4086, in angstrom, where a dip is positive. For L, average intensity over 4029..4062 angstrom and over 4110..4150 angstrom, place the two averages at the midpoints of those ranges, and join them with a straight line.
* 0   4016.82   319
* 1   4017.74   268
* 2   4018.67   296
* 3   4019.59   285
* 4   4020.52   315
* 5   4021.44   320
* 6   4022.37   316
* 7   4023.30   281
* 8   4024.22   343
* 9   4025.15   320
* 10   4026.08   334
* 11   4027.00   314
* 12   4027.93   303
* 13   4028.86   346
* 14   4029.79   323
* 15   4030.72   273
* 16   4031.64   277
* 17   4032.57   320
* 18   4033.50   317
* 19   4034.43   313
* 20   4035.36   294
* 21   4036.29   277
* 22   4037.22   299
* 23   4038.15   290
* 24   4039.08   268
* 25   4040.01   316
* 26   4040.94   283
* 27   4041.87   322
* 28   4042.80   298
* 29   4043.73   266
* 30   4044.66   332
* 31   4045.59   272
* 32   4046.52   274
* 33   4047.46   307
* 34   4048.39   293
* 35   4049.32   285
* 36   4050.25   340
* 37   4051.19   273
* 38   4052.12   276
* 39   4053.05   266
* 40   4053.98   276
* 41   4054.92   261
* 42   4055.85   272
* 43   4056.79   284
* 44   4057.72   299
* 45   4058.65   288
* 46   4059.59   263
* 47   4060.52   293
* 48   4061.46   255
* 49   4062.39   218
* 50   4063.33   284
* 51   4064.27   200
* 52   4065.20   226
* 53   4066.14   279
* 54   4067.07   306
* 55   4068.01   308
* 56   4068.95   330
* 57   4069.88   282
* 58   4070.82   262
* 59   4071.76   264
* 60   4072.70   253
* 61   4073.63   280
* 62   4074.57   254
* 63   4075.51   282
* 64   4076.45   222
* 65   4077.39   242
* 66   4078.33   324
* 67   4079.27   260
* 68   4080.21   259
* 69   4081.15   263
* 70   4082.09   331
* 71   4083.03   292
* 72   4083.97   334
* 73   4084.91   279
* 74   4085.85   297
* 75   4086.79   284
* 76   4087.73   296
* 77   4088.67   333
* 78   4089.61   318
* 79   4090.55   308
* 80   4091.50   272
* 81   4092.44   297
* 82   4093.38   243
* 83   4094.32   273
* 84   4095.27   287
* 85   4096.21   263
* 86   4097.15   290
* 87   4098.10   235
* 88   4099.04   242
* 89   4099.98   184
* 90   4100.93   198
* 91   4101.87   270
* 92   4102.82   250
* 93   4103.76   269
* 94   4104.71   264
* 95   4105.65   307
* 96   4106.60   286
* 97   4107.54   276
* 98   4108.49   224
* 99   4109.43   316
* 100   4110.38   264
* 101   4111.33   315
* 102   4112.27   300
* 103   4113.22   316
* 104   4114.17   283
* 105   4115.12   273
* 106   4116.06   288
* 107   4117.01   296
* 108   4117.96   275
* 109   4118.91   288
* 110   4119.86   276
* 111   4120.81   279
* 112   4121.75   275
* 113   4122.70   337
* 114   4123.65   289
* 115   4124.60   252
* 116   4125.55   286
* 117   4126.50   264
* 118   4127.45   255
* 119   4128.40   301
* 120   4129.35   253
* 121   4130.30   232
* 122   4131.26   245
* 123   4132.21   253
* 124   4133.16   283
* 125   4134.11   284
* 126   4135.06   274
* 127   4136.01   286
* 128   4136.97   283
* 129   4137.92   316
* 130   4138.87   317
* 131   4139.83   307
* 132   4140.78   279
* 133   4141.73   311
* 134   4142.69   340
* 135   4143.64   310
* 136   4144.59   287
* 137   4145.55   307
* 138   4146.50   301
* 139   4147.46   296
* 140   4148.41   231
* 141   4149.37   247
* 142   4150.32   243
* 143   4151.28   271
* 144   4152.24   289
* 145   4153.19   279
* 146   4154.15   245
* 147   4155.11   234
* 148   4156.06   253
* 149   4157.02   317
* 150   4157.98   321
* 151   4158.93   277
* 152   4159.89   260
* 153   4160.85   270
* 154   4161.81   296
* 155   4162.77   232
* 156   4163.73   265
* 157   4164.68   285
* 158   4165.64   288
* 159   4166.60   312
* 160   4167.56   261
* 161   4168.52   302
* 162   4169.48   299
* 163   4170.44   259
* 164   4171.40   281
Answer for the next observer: 2.0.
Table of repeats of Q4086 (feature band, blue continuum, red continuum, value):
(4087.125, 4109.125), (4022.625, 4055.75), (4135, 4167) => 1.6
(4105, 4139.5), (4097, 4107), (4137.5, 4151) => -1.4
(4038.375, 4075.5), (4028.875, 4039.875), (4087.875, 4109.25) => 1.1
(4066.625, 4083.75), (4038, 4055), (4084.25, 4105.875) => 0.0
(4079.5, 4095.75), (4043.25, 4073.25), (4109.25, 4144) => -0.6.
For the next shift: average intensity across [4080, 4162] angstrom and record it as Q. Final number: 280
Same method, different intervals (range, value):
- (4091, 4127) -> 274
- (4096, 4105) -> 246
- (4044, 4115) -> 277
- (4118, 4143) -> 283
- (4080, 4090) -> 300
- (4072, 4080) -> 264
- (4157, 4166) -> 279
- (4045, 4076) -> 276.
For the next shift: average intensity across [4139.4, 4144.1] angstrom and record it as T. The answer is 310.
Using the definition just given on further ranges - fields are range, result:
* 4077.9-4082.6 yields 287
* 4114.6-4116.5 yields 281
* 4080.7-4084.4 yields 305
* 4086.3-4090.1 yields 308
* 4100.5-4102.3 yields 235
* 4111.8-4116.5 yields 292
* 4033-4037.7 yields 300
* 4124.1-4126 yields 269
